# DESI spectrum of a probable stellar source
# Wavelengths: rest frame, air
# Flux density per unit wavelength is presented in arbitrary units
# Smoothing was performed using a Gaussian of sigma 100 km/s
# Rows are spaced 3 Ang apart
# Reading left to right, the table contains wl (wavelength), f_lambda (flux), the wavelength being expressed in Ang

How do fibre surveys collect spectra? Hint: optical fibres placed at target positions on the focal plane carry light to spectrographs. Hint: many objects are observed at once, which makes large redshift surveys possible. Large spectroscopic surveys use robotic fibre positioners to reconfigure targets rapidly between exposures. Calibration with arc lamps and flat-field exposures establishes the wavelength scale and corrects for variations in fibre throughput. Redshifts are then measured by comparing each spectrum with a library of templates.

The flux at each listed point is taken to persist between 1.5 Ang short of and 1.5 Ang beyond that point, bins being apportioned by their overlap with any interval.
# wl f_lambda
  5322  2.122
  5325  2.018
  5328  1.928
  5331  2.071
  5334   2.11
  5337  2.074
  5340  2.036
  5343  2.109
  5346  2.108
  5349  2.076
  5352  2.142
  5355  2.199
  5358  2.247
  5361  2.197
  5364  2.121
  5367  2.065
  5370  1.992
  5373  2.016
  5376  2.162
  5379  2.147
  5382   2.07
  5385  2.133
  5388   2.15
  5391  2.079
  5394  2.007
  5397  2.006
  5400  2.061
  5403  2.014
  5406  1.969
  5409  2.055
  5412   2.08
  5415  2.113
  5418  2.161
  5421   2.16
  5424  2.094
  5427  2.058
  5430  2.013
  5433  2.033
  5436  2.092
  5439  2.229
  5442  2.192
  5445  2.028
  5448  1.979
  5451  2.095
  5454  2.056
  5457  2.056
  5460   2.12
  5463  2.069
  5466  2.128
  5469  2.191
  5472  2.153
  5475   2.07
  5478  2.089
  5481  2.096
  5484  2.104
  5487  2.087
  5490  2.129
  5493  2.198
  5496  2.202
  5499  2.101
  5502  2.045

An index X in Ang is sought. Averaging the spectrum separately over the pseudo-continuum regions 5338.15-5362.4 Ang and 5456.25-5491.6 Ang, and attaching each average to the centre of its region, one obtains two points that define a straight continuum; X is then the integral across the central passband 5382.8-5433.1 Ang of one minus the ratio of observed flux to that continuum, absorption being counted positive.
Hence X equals 1.3 Ang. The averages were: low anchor 2.14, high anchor 2.11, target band 2.07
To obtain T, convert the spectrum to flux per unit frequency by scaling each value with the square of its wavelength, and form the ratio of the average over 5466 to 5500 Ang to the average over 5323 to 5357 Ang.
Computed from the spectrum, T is 1.1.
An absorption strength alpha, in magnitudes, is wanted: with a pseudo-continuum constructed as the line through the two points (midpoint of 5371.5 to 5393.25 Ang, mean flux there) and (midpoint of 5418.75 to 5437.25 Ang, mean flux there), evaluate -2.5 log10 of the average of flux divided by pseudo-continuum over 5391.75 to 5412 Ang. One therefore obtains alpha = 0.04 mag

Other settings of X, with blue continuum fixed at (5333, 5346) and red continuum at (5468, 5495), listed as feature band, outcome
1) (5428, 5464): 0.6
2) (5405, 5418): 0.2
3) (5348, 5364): -0.6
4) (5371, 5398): 0.1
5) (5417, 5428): -0.1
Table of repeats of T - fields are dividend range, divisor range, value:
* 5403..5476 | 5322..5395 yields 1.03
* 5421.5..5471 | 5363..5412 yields 1.04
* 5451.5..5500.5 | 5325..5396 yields 1.05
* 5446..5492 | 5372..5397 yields 1.03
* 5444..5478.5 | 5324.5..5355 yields 1.05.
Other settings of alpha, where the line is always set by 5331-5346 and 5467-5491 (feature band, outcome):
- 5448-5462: 0.02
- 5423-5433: 0.03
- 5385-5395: 0.00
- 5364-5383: 0.01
